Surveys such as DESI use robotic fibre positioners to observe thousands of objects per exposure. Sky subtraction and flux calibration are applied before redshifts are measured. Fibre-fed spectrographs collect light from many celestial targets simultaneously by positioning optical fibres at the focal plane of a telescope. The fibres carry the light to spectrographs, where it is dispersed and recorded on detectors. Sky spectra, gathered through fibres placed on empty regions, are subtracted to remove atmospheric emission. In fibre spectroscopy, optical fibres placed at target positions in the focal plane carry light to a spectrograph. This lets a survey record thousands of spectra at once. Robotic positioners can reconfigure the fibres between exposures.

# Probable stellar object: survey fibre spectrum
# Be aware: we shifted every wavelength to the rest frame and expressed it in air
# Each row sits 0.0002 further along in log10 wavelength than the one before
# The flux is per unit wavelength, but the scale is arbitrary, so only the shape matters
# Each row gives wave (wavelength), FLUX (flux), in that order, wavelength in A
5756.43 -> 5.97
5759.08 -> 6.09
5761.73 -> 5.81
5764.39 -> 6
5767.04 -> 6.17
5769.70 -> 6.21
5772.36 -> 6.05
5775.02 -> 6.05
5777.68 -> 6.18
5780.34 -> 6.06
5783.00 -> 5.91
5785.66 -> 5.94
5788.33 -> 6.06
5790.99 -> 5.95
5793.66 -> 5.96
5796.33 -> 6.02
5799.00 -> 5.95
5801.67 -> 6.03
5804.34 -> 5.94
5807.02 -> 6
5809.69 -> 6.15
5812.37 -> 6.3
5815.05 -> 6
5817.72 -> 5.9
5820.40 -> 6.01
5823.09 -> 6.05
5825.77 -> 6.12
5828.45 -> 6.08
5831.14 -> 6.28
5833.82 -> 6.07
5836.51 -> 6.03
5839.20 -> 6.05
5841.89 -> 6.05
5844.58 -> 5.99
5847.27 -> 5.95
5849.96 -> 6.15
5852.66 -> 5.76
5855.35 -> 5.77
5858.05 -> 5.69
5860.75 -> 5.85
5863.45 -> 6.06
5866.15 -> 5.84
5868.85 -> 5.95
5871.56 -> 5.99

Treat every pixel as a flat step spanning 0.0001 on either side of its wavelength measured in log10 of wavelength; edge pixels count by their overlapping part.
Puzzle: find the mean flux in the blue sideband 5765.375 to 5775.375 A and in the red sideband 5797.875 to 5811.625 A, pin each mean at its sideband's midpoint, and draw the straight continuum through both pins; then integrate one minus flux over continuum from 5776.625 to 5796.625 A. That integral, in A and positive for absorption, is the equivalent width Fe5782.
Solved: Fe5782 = 0.2 A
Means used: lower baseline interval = 6.12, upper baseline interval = 6.03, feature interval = 6.01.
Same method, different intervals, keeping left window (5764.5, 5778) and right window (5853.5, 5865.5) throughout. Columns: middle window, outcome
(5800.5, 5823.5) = -0.2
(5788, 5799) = 0.1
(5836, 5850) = -0.3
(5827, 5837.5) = -0.3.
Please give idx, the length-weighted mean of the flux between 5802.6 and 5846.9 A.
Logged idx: 6.06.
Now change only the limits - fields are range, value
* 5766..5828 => 6.04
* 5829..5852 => 6.06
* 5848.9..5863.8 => 5.86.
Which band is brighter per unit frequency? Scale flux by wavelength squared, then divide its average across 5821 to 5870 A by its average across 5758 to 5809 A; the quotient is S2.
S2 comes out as 1.02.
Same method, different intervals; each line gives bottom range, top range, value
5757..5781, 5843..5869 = 1.00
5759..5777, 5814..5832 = 1.02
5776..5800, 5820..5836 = 1.03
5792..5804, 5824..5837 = 1.03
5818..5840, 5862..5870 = 0.99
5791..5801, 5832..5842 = 1.03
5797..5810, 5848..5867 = 1.00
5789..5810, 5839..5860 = 1.00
